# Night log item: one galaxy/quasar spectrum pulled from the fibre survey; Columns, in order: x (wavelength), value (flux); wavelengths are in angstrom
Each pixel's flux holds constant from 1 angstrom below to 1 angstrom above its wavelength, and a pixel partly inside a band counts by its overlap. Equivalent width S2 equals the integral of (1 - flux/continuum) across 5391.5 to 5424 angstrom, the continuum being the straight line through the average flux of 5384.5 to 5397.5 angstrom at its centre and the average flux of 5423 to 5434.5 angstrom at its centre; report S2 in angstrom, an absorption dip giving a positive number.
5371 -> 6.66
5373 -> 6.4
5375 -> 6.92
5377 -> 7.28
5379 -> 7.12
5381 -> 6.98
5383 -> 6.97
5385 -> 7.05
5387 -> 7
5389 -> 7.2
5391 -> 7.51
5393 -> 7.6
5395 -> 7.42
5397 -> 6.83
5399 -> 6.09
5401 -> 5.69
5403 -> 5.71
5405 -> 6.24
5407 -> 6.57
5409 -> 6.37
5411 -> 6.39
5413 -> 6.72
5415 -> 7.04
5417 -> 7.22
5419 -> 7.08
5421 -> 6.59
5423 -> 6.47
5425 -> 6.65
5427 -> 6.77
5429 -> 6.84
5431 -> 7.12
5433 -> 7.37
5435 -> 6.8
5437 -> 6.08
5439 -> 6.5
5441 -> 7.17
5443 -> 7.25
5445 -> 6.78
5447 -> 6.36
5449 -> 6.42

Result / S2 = 2.1 angstrom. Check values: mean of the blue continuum 7.25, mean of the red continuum 6.9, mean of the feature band 6.64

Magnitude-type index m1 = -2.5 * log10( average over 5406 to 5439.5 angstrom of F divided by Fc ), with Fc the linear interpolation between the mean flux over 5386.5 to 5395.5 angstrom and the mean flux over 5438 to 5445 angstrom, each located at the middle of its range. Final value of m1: 0.06 mag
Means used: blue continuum 7.36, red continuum 6.95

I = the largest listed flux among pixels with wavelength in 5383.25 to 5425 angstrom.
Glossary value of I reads 7.6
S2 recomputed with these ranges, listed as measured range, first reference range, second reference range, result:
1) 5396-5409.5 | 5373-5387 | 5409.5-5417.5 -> 1.28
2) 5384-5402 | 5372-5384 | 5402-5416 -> -0.62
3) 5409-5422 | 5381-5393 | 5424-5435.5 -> 0.38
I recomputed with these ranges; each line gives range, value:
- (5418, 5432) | 7.12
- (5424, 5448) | 7.37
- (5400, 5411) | 6.57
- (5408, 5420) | 7.22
